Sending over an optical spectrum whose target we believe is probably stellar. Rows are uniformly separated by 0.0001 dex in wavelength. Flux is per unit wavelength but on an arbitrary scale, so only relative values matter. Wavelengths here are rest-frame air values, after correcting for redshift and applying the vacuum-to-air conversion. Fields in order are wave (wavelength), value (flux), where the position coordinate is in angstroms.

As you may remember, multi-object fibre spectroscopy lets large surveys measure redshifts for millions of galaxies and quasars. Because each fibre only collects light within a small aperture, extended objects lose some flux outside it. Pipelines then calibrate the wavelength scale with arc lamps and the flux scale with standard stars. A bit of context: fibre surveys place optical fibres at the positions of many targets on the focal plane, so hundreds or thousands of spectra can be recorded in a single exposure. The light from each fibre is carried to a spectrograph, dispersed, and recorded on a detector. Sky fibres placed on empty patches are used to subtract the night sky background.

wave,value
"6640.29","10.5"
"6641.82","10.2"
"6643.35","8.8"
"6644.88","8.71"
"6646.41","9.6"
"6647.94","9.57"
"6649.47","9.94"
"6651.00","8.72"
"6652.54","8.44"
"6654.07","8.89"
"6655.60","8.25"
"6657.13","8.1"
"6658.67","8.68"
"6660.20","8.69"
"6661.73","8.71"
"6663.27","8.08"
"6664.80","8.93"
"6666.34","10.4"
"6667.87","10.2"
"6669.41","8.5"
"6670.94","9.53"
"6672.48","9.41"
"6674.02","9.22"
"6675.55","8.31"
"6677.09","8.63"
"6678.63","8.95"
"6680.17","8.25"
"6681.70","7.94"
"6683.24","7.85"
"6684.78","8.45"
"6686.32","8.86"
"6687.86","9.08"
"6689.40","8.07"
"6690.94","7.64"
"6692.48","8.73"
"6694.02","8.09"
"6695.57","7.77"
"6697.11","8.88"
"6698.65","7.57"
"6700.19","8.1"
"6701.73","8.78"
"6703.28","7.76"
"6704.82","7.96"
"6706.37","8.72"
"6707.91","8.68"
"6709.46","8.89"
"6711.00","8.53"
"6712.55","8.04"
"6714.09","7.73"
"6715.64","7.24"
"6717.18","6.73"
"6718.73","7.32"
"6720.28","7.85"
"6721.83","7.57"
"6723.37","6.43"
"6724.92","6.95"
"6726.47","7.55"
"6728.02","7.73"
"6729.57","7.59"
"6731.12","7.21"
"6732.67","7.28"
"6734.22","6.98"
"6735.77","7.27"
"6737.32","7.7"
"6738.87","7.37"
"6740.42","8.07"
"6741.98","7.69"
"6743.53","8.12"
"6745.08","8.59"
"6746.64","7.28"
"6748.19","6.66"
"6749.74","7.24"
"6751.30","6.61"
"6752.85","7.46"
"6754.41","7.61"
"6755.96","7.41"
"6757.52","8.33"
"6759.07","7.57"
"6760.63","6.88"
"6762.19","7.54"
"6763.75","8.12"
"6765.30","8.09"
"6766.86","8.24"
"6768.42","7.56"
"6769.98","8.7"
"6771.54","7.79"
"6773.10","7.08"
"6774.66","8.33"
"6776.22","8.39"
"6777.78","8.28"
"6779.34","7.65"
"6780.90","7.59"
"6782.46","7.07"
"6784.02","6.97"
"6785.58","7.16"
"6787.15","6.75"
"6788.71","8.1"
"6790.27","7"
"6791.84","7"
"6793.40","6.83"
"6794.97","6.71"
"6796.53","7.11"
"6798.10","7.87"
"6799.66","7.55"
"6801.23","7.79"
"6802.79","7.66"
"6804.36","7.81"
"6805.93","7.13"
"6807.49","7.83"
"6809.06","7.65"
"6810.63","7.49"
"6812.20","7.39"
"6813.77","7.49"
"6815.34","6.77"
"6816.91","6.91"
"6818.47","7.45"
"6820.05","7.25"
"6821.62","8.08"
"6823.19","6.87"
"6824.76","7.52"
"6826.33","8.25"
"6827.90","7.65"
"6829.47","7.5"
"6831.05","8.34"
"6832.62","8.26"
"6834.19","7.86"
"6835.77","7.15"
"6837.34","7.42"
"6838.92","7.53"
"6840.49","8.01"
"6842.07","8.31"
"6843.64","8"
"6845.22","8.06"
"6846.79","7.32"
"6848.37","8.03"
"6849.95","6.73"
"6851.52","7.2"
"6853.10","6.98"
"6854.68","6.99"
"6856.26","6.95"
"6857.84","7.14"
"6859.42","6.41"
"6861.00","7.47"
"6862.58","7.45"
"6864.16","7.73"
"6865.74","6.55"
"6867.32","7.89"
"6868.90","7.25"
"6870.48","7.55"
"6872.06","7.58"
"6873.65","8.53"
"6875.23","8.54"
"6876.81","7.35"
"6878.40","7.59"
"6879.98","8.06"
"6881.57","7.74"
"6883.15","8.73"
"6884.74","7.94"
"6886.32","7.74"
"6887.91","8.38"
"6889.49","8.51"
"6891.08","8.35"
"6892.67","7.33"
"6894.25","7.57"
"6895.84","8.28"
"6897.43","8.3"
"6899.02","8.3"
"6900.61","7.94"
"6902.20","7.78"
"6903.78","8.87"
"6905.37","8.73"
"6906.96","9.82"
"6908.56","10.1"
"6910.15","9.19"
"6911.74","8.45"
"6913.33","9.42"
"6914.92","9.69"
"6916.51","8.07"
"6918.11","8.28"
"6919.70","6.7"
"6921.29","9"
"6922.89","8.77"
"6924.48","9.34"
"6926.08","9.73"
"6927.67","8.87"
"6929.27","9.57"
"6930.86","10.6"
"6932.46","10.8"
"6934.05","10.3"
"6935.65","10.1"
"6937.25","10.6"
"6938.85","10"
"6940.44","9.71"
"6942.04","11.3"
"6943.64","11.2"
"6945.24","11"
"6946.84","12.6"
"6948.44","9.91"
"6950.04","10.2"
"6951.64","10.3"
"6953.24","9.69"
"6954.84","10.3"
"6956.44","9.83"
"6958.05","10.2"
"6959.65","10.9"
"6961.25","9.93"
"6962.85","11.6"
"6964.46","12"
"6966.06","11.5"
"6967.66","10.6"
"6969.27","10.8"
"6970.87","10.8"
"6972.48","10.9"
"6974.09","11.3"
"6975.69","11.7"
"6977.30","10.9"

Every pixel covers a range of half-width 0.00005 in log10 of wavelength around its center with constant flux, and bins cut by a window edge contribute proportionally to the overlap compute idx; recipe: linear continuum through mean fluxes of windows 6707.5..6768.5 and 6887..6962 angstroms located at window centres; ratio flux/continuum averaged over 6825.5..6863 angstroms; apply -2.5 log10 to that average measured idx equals 0.15 mag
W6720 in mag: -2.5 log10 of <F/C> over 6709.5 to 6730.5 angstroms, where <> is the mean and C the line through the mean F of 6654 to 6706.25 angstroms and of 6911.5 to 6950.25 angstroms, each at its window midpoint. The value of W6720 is 0.16 mag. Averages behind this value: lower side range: 8.56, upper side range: 9.78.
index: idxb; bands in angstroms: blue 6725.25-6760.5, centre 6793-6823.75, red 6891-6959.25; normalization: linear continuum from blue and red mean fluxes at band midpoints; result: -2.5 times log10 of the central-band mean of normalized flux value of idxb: 0.11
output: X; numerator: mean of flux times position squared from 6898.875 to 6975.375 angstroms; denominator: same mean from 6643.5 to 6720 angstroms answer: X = 1.26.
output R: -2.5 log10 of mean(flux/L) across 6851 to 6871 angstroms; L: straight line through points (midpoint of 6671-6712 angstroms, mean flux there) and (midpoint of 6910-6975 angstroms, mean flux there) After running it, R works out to 0.31 mag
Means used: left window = 8.44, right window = 10.1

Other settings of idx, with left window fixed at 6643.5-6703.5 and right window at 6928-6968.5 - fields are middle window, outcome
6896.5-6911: 0.17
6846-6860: 0.36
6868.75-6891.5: 0.25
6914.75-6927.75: 0.20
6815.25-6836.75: 0.27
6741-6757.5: 0.22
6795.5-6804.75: 0.25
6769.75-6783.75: 0.20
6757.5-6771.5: 0.18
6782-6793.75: 0.31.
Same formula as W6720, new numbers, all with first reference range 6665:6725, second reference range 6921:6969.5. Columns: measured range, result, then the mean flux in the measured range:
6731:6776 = 0.16 mag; 7.63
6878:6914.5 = 0.18 mag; 8.42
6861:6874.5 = 0.27 mag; 7.57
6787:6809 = 0.23 mag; 7.4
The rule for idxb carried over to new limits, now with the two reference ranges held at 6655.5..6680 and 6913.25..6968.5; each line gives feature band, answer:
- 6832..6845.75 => 0.23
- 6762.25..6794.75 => 0.23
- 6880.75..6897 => 0.22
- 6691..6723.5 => 0.14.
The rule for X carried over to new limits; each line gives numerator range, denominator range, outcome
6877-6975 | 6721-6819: 1.33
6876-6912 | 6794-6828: 1.14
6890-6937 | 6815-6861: 1.22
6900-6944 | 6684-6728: 1.25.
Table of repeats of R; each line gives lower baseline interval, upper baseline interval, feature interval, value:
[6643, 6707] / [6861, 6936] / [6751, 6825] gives 0.14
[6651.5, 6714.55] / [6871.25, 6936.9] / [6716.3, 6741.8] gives 0.17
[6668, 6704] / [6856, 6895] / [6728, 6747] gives 0.09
